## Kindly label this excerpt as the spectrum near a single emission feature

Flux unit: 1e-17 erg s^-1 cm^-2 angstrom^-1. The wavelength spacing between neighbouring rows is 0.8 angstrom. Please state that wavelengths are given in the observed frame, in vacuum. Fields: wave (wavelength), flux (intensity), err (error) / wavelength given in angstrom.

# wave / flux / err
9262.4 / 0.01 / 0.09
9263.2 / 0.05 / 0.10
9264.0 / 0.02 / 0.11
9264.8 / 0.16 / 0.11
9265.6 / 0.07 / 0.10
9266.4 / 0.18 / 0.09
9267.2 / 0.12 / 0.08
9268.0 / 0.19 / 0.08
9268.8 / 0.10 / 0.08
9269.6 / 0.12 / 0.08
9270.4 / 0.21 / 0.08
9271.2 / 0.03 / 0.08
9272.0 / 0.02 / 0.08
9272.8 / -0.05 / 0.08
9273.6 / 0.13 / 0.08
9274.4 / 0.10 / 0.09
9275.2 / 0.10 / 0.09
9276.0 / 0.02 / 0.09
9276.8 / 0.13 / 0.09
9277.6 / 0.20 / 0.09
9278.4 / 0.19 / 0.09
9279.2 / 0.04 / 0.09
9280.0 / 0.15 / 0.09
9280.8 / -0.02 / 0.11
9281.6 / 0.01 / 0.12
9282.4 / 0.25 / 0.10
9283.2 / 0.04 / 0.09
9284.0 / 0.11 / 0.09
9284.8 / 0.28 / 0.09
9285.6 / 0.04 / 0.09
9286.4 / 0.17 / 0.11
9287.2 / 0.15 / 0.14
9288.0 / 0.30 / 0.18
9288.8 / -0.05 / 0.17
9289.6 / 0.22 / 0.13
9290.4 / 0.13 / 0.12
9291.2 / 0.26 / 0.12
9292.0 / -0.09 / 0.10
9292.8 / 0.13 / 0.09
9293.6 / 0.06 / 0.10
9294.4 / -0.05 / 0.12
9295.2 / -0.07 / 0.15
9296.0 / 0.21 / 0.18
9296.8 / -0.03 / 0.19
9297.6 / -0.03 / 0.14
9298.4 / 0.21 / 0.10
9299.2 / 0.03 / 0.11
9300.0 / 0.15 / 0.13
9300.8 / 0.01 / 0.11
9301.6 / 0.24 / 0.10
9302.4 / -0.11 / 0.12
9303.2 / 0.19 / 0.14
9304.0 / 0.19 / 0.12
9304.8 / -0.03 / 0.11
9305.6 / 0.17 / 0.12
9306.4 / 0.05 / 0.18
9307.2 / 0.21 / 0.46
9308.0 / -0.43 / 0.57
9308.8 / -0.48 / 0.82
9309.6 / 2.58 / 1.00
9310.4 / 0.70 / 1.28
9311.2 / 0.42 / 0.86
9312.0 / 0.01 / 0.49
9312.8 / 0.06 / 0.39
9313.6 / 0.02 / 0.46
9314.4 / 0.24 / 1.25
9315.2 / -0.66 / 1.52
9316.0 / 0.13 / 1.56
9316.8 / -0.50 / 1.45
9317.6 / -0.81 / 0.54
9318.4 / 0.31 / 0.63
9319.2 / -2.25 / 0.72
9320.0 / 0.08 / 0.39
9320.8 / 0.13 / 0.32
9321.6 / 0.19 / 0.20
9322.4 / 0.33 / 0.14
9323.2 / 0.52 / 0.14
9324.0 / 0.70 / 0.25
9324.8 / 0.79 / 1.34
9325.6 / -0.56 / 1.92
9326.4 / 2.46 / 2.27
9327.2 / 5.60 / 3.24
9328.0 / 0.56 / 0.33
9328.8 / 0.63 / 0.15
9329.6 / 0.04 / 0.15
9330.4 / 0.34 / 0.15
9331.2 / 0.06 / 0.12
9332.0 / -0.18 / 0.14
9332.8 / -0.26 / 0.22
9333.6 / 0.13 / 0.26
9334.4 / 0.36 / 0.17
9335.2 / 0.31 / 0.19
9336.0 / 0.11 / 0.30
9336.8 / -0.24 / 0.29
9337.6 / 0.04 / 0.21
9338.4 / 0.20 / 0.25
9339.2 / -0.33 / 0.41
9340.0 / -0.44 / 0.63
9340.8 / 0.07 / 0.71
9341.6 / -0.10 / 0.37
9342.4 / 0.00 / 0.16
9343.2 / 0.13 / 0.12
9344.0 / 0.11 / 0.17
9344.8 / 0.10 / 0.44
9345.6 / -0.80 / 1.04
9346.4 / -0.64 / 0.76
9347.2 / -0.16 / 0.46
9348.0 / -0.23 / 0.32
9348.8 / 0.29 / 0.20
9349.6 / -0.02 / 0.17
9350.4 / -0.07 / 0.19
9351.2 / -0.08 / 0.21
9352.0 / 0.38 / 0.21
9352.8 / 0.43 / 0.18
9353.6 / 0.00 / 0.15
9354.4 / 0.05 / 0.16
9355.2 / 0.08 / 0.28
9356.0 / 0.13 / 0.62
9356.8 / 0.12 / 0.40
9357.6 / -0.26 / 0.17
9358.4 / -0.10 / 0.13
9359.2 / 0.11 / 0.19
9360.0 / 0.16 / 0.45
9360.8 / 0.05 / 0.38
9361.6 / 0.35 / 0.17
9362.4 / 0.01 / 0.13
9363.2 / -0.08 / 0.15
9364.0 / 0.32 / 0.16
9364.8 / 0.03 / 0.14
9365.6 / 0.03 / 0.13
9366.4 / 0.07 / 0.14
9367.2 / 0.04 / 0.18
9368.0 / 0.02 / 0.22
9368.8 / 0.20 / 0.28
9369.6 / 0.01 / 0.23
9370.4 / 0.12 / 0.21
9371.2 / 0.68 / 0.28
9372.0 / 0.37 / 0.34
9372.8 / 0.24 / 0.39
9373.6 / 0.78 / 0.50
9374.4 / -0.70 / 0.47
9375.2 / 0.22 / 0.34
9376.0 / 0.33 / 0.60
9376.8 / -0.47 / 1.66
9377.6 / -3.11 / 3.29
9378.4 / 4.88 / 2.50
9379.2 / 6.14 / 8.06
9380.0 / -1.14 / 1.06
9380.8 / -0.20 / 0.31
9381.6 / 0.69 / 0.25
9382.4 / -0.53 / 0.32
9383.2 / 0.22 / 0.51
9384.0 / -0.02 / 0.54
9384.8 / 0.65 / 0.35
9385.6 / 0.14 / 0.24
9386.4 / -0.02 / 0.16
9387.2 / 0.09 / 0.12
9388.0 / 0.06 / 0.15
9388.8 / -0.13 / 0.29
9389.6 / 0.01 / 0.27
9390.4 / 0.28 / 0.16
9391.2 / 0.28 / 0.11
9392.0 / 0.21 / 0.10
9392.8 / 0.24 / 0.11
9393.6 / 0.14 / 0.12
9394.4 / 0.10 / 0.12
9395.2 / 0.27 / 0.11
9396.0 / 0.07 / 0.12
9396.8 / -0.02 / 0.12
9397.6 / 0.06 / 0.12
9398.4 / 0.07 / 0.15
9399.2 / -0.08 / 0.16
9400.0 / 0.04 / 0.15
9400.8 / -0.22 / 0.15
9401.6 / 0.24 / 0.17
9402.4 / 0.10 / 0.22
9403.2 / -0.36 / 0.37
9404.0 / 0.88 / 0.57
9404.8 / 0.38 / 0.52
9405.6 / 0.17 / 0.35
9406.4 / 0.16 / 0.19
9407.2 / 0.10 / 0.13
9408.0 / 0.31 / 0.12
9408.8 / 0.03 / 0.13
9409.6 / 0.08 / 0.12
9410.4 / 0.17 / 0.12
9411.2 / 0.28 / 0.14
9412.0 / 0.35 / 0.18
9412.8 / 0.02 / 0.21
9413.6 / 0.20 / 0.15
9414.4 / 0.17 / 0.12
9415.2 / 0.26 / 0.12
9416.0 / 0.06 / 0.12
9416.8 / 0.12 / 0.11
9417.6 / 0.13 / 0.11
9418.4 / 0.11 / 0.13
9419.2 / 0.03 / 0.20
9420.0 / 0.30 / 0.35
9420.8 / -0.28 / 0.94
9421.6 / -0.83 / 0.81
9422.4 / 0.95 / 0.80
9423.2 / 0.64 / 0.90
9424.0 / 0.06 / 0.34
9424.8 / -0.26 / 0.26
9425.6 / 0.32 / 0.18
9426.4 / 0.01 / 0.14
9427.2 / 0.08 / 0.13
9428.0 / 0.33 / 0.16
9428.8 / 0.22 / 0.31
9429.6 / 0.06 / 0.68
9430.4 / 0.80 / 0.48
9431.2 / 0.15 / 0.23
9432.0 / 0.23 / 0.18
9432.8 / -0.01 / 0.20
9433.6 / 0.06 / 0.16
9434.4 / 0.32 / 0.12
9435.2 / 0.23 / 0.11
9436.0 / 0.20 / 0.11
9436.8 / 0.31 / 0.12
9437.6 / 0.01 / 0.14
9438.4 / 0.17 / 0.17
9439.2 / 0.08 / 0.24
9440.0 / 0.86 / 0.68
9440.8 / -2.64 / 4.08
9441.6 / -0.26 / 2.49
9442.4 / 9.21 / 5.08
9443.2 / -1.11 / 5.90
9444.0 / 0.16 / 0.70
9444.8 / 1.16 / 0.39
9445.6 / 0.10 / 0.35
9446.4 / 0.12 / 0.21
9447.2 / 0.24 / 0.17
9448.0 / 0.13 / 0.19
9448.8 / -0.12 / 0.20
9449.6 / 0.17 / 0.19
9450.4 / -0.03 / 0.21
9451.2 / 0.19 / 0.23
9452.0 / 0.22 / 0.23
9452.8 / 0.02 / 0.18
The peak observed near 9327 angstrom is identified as [O III]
